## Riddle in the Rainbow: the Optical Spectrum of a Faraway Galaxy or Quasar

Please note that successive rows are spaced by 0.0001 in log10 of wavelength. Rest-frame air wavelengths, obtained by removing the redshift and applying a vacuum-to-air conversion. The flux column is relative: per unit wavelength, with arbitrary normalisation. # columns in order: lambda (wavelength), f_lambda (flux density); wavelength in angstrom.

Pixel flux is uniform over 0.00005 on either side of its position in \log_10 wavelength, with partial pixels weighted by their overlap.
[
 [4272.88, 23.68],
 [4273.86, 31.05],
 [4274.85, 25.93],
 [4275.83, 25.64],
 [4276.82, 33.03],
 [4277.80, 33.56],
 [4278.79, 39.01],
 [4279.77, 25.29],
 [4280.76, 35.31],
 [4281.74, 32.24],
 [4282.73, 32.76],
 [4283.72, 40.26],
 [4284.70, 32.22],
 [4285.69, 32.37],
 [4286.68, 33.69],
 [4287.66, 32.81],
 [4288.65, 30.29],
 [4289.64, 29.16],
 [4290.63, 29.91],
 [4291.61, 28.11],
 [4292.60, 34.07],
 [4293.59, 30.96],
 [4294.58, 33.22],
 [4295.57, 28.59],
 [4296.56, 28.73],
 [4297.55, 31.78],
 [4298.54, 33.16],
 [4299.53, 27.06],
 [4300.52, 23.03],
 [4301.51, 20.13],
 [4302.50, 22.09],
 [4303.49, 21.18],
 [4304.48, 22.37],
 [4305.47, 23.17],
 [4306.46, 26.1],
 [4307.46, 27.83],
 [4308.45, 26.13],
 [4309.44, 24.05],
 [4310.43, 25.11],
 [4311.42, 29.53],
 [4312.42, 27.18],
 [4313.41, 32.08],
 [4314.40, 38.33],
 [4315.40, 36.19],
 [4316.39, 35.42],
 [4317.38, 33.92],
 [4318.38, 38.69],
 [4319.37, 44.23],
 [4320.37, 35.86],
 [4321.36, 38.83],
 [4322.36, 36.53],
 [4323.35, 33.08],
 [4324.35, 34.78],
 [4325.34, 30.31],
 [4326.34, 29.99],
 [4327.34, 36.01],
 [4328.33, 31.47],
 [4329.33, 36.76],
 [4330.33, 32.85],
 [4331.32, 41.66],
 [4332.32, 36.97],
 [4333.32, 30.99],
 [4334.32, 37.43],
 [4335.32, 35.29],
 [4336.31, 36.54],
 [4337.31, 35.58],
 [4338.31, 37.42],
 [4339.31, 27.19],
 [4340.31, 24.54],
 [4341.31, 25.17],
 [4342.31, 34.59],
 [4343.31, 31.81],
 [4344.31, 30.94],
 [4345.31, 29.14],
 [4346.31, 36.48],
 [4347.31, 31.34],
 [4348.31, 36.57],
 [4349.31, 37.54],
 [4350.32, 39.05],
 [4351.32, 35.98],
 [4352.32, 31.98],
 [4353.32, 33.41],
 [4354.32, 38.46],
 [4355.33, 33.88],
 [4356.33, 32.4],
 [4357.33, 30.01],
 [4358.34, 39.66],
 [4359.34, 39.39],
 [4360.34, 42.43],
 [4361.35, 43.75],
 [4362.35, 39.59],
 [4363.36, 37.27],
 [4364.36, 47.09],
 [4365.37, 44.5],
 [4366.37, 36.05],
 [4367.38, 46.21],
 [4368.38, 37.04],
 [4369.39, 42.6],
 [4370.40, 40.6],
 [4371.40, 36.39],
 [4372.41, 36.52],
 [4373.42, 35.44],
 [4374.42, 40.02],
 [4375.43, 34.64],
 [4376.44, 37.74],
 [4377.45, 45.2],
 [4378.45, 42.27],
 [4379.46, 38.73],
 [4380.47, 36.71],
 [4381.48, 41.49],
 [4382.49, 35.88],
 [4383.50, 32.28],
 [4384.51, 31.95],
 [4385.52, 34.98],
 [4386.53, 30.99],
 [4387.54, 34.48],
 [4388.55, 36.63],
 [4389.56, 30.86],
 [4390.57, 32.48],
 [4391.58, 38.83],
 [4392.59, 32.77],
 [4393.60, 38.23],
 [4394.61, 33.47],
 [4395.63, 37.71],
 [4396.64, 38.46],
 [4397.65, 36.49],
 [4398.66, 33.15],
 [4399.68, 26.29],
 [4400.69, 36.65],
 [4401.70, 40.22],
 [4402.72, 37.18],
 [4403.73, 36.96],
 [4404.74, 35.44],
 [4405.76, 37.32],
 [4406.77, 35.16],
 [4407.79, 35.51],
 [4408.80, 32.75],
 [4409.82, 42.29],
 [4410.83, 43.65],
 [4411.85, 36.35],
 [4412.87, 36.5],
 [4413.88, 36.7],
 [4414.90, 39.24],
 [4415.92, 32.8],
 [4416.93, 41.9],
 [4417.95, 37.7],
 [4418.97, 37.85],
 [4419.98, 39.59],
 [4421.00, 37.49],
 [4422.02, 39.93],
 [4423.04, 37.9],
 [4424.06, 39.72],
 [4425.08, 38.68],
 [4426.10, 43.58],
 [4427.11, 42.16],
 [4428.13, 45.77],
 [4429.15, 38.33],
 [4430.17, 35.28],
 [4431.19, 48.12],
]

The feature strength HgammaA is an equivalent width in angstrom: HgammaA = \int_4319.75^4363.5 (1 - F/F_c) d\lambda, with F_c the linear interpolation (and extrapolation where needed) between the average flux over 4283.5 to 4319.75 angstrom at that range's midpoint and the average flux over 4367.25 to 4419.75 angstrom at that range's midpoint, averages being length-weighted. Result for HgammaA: -2.43 angstrom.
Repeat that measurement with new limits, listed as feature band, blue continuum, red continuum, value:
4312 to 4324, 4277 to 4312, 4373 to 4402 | -1.9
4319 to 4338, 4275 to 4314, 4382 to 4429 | -2.3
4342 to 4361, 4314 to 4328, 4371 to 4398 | 0.5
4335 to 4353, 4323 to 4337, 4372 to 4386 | 1.1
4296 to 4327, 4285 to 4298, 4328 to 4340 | 2.5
